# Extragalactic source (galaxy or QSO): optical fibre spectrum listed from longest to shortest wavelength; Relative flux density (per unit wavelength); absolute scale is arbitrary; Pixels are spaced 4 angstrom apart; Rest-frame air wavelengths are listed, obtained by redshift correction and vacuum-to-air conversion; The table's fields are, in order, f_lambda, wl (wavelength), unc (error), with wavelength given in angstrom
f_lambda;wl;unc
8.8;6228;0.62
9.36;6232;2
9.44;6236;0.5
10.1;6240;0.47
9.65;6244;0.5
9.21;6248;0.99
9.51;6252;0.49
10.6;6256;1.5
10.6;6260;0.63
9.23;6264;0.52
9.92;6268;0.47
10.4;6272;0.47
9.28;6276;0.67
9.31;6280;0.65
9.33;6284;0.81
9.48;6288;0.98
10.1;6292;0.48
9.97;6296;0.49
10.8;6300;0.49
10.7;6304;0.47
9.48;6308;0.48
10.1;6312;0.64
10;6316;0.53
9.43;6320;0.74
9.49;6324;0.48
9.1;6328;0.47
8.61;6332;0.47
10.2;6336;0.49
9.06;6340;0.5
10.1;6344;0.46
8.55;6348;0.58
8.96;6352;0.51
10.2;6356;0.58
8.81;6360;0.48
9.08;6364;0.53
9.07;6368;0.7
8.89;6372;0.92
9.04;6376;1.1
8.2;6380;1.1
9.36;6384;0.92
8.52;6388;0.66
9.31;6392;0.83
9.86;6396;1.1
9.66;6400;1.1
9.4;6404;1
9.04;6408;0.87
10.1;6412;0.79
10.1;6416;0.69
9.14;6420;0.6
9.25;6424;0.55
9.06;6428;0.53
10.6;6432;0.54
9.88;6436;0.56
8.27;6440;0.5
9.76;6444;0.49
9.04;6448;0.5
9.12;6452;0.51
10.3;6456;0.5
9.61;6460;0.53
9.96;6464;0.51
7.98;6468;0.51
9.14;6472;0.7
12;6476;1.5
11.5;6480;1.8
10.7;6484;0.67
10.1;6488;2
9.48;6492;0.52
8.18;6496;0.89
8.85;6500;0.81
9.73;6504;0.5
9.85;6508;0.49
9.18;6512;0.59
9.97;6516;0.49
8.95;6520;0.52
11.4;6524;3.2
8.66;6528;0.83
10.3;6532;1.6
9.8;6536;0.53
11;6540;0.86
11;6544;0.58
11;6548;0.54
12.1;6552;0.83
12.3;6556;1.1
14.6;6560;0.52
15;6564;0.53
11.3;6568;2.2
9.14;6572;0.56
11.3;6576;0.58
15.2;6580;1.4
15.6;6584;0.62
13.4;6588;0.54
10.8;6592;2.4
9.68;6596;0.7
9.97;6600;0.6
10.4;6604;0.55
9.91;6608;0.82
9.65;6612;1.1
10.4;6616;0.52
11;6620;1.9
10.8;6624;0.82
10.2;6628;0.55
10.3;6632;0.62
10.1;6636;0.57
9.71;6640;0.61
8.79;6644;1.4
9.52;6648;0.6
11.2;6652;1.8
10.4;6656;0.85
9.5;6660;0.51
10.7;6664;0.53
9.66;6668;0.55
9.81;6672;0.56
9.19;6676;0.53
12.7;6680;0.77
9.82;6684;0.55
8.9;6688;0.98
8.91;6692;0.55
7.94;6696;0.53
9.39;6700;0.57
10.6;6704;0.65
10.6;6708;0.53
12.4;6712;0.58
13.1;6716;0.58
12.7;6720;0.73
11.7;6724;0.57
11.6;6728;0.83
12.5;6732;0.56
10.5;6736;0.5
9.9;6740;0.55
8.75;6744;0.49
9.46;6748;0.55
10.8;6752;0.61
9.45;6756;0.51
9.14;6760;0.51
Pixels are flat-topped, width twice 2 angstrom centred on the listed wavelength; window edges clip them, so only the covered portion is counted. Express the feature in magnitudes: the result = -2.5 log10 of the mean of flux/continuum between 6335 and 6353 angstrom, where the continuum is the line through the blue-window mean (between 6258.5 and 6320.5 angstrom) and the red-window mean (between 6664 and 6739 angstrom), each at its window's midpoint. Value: 0.07 mag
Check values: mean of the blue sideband 9.89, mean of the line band 9.35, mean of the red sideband 10.7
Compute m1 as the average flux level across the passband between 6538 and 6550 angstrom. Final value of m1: 11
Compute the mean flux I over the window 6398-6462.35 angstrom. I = 9.52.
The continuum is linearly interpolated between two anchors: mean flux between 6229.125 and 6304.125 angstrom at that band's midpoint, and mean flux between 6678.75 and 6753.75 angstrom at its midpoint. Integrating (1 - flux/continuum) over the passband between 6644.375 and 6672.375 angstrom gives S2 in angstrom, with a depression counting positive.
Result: 1.2 angstrom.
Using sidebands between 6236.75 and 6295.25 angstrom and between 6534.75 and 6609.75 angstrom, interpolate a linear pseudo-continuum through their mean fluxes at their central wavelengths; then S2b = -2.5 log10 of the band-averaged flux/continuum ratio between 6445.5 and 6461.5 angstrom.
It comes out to 0.157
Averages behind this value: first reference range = 9.76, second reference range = 11.8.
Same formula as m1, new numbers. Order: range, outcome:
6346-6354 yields 8.76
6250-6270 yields 9.97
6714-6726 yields 12.5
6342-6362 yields 9.32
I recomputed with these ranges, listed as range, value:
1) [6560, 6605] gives 12.1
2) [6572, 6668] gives 10.7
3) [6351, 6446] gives 9.32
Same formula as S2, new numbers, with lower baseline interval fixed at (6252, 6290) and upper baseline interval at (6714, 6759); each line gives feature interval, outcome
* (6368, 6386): 2.05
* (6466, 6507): 2.13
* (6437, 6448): 1.18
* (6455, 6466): 0.34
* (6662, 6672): 0.59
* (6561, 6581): -3.52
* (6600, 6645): 2.10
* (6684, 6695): 1.85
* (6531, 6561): -2.87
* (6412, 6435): 1.06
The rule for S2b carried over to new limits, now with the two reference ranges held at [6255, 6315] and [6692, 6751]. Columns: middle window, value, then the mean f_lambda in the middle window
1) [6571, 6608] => -0.12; 11.7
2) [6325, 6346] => 0.07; 9.42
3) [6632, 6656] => 0.07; 9.94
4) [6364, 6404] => 0.11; 9.11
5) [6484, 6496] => 0.07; 9.67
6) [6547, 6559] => -0.16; 12.1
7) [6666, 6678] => 0.12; 9.55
